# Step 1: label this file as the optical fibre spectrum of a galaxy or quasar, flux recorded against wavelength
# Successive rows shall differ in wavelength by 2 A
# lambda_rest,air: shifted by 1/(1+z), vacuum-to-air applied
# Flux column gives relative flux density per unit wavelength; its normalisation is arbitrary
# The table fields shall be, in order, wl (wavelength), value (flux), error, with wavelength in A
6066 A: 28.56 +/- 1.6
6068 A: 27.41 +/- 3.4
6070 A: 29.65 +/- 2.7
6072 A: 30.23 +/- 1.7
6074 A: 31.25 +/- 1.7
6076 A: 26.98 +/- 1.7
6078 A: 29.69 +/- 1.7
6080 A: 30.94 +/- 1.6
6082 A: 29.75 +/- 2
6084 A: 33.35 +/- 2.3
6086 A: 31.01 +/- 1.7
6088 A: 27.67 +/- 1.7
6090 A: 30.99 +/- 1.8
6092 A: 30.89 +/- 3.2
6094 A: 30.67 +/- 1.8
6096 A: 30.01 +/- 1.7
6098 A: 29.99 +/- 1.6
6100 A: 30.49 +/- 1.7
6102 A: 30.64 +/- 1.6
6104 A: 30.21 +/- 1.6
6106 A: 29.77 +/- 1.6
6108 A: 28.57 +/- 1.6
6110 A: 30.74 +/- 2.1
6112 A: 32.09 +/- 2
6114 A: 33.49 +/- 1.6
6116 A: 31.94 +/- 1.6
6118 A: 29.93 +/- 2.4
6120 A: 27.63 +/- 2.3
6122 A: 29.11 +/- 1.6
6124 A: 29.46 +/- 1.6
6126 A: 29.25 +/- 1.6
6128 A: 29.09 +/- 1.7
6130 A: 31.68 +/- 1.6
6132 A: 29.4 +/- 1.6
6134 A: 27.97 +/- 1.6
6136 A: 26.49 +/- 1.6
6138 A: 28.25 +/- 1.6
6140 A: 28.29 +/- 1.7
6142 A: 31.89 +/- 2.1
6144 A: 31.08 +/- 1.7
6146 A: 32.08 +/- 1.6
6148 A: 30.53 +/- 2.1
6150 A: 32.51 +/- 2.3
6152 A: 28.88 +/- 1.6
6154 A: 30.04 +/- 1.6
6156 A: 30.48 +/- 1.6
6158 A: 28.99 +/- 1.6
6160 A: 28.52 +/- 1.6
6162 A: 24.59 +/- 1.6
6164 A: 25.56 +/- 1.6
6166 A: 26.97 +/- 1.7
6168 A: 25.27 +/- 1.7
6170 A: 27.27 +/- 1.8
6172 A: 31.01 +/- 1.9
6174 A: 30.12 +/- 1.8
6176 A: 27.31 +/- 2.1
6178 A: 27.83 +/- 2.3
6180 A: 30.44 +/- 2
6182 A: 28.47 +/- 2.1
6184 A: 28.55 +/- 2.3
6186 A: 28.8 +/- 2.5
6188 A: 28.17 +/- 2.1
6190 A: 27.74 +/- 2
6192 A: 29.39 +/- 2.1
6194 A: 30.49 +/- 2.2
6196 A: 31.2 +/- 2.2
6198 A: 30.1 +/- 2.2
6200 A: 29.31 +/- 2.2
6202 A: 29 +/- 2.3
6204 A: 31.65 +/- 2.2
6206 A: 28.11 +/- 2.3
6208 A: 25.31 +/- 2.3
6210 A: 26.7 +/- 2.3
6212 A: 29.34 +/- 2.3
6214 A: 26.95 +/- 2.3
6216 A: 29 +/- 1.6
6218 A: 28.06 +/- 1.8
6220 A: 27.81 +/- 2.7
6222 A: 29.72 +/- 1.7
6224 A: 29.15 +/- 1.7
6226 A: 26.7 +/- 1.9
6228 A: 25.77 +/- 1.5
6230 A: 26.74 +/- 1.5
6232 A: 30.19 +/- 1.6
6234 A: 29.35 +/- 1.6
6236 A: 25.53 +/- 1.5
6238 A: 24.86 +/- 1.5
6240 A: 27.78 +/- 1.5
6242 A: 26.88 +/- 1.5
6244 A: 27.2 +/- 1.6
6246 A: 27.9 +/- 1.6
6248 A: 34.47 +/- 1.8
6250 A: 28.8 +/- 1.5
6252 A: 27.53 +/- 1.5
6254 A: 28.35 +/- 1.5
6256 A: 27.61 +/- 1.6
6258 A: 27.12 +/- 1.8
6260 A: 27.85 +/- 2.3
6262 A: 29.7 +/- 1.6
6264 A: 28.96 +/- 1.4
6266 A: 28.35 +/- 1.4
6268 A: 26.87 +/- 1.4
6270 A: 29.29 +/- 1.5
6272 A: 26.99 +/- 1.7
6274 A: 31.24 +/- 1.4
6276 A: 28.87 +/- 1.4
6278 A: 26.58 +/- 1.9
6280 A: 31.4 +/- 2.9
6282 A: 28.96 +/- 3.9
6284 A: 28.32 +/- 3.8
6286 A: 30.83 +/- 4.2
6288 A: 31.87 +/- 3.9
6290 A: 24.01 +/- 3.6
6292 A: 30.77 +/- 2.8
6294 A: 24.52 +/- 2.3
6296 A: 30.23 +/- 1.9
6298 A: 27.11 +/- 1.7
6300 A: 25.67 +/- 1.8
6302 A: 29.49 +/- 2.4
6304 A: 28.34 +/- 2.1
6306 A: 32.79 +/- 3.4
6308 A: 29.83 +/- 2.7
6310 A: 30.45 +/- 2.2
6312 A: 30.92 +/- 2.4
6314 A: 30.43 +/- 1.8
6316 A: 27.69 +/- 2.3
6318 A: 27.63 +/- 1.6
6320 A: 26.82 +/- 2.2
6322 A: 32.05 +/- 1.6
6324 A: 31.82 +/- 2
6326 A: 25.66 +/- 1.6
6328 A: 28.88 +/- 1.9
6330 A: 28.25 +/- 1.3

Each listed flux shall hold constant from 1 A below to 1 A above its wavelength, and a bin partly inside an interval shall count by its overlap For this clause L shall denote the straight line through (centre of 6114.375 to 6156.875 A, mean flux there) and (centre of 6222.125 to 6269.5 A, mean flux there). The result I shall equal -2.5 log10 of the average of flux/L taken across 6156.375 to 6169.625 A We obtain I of 0.10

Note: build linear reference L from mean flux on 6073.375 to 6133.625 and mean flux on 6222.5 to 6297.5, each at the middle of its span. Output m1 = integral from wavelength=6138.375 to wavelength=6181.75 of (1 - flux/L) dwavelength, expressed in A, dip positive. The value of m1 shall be 0.74 A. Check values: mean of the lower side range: 30.2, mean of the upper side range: 28.3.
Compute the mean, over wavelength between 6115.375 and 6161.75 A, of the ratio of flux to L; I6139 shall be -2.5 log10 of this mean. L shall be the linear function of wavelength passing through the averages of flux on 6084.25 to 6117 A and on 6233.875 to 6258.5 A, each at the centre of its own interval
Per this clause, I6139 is 0.01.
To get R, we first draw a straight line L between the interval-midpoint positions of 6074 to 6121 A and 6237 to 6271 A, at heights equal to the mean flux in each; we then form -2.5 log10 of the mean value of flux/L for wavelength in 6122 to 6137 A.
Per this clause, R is 0.03 mag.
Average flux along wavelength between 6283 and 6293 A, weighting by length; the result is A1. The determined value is 29.2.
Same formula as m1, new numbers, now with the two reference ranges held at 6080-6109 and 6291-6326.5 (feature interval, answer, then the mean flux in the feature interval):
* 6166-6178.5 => 0.8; 28.1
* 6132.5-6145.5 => 0.4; 29.1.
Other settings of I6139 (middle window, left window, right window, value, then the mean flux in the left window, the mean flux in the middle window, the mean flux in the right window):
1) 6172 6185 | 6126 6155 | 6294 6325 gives 0.03 mag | 29.8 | 29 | 29.3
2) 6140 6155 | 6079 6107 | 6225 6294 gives -0.04 mag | 30.5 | 30.8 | 28.3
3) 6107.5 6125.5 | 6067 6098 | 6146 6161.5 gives -0.01 mag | 30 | 30.3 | 30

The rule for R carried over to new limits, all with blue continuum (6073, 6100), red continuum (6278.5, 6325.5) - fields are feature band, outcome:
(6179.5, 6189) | 0.04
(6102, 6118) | -0.03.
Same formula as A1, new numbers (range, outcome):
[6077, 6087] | 30.9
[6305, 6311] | 31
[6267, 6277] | 28.7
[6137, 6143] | 29.5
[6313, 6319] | 28.6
